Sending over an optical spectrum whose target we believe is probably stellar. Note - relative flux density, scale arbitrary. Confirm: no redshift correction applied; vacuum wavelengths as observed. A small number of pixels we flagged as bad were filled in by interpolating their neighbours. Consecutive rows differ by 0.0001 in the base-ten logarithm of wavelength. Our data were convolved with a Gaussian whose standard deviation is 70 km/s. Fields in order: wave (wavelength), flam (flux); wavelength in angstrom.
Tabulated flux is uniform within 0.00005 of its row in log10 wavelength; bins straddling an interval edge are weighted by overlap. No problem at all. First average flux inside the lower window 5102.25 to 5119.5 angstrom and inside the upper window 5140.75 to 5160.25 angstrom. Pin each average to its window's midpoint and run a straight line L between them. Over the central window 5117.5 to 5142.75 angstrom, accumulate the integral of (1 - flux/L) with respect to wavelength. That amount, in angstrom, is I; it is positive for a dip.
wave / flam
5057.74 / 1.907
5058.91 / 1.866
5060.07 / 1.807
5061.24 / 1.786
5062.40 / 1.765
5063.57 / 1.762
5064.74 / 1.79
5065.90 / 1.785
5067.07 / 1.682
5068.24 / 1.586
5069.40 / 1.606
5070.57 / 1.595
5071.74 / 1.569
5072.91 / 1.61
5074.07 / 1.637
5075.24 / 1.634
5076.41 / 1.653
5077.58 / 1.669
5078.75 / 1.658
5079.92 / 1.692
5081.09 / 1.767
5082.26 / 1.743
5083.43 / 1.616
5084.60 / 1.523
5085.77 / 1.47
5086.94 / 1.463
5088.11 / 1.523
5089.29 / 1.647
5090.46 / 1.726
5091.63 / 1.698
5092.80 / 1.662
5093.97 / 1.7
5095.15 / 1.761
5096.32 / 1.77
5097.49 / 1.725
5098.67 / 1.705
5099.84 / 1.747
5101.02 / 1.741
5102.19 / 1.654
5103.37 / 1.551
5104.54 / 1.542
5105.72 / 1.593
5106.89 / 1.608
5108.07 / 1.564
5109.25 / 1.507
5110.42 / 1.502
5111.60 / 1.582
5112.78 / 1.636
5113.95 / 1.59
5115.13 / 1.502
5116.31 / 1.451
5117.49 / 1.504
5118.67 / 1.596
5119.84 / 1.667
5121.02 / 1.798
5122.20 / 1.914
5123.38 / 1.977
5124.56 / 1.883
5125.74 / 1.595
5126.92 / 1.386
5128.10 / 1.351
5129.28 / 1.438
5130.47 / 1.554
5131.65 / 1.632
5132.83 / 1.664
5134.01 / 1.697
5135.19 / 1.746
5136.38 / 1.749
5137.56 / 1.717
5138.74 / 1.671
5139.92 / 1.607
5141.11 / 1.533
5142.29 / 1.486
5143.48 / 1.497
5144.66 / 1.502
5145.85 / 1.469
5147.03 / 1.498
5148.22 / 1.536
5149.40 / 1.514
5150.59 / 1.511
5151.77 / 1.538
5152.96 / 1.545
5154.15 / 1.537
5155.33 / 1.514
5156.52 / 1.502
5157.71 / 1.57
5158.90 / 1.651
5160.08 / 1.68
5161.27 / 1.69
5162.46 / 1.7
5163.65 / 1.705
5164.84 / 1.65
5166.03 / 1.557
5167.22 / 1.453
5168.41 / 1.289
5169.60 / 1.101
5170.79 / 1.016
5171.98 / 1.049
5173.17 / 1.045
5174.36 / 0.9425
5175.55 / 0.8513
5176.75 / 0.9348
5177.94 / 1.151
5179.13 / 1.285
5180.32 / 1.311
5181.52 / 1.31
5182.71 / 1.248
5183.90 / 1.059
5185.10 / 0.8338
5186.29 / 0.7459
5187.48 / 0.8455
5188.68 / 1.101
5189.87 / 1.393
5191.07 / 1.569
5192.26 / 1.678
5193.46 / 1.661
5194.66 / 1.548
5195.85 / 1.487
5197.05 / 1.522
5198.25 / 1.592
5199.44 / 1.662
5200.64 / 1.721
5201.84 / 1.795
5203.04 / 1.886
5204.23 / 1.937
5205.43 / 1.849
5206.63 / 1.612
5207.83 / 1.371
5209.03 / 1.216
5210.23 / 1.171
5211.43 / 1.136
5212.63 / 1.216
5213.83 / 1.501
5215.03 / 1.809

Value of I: -1.7 angstrom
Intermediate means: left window 1.56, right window 1.53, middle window 1.65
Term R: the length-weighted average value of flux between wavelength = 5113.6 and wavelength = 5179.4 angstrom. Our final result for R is 1.5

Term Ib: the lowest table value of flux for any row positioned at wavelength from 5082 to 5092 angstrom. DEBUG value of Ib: 1.463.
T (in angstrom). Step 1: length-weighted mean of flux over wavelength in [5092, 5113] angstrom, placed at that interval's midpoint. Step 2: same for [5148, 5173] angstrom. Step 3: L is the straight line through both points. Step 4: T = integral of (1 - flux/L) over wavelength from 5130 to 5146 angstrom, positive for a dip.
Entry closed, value -0.7 angstrom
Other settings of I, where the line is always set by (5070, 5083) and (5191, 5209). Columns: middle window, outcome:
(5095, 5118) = 0.6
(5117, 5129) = -0.1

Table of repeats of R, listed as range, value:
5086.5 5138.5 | 1.64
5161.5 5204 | 1.34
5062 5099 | 1.66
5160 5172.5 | 1.44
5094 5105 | 1.69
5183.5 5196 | 1.26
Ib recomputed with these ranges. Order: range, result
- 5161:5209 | 0.7459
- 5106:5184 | 0.8513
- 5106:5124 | 1.451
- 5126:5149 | 1.351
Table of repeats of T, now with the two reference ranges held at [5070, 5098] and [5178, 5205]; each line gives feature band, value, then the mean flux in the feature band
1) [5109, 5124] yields -0.6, 1.64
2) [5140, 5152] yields 0.0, 1.51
